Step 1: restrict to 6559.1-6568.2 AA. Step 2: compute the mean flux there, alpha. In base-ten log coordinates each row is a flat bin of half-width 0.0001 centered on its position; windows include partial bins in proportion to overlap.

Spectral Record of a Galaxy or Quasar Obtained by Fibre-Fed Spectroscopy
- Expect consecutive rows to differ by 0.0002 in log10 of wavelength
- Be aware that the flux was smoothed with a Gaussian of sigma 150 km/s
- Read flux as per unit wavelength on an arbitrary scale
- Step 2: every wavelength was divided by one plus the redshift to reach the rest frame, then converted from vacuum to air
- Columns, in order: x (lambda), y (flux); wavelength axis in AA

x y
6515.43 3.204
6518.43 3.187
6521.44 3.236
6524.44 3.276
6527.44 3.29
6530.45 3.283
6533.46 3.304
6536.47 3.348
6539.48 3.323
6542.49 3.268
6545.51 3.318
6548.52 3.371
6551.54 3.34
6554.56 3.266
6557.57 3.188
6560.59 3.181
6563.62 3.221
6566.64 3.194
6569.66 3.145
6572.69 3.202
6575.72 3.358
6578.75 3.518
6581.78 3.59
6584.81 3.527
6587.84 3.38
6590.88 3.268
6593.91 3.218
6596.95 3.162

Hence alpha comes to 3.2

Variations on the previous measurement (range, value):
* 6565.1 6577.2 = 3.22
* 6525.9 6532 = 3.29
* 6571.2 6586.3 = 3.44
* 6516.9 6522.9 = 3.21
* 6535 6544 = 3.31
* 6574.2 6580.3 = 3.44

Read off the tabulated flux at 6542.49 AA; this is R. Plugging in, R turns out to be 3.268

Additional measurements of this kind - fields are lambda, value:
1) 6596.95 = 3.162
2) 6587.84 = 3.38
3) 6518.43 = 3.187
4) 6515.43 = 3.204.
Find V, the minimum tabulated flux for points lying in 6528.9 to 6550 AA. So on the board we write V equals 3.268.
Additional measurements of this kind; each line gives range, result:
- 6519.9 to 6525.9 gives 3.236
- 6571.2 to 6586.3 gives 3.202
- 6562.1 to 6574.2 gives 3.145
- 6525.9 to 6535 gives 3.283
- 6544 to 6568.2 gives 3.181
